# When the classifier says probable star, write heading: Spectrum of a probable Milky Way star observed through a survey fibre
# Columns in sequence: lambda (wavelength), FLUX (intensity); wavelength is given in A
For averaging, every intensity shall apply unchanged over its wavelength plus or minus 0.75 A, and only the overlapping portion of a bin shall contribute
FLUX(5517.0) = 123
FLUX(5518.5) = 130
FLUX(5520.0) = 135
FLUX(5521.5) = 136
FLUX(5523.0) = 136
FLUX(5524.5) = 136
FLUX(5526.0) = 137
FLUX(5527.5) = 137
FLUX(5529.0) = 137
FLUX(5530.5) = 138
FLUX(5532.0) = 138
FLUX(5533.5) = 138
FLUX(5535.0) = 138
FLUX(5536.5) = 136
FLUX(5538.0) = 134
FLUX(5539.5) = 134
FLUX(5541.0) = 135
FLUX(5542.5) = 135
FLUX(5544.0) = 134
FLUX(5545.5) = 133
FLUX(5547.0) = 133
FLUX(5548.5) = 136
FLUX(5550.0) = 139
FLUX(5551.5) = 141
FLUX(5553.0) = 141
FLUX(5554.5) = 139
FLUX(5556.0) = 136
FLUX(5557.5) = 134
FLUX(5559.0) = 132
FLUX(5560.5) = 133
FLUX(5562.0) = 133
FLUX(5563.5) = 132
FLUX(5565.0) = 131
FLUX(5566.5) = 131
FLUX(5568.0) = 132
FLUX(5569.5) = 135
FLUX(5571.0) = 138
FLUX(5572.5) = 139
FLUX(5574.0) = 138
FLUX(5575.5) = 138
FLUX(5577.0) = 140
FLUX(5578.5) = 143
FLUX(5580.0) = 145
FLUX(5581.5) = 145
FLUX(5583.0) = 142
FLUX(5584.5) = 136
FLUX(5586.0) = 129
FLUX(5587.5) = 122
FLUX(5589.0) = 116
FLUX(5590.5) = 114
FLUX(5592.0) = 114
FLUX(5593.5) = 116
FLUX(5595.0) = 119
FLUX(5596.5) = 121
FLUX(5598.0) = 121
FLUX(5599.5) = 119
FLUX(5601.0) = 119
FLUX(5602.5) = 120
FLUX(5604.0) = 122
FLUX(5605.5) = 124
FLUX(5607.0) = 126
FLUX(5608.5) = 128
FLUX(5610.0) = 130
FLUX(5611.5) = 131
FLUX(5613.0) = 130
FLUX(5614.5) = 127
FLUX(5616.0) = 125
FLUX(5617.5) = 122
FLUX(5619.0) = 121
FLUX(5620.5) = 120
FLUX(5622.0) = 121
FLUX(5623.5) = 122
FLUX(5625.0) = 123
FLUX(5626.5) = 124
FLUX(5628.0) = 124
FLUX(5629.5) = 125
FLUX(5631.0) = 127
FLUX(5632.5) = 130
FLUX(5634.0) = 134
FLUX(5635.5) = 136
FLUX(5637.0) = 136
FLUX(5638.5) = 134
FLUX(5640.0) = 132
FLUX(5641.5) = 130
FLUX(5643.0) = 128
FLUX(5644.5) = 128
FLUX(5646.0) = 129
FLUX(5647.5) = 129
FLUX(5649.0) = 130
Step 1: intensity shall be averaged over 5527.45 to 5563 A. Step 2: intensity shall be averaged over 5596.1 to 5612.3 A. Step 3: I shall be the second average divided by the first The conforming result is 0.9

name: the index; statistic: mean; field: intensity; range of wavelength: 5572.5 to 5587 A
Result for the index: 139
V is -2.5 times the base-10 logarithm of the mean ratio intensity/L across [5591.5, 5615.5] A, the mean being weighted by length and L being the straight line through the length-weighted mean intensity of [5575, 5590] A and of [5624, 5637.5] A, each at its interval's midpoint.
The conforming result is 0.078 mag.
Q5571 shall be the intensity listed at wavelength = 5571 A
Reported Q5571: 138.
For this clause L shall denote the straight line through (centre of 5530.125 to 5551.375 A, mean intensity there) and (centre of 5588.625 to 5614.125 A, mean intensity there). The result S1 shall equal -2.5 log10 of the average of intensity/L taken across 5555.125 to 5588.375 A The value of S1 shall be -0.06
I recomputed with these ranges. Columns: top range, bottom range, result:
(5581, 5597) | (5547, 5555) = 0.90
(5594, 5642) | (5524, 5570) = 0.93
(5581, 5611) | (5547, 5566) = 0.92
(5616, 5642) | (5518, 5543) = 0.93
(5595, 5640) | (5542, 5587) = 0.92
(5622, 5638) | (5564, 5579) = 0.94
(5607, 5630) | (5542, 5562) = 0.92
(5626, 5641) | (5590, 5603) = 1.10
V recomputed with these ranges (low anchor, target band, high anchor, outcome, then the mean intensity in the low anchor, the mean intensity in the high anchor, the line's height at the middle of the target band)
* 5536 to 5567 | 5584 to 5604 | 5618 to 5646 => 0.09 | 135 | 127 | 131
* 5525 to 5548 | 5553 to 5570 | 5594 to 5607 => -0.03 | 136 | 121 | 130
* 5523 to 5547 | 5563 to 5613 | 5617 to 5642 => 0.02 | 136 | 127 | 131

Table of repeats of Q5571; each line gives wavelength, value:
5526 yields 137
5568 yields 132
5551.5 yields 141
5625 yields 123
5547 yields 133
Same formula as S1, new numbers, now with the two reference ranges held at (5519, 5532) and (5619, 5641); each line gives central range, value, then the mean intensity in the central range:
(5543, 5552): -0.01 mag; 136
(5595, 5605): 0.08 mag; 120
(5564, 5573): -0.01 mag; 134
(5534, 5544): 0.00 mag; 135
